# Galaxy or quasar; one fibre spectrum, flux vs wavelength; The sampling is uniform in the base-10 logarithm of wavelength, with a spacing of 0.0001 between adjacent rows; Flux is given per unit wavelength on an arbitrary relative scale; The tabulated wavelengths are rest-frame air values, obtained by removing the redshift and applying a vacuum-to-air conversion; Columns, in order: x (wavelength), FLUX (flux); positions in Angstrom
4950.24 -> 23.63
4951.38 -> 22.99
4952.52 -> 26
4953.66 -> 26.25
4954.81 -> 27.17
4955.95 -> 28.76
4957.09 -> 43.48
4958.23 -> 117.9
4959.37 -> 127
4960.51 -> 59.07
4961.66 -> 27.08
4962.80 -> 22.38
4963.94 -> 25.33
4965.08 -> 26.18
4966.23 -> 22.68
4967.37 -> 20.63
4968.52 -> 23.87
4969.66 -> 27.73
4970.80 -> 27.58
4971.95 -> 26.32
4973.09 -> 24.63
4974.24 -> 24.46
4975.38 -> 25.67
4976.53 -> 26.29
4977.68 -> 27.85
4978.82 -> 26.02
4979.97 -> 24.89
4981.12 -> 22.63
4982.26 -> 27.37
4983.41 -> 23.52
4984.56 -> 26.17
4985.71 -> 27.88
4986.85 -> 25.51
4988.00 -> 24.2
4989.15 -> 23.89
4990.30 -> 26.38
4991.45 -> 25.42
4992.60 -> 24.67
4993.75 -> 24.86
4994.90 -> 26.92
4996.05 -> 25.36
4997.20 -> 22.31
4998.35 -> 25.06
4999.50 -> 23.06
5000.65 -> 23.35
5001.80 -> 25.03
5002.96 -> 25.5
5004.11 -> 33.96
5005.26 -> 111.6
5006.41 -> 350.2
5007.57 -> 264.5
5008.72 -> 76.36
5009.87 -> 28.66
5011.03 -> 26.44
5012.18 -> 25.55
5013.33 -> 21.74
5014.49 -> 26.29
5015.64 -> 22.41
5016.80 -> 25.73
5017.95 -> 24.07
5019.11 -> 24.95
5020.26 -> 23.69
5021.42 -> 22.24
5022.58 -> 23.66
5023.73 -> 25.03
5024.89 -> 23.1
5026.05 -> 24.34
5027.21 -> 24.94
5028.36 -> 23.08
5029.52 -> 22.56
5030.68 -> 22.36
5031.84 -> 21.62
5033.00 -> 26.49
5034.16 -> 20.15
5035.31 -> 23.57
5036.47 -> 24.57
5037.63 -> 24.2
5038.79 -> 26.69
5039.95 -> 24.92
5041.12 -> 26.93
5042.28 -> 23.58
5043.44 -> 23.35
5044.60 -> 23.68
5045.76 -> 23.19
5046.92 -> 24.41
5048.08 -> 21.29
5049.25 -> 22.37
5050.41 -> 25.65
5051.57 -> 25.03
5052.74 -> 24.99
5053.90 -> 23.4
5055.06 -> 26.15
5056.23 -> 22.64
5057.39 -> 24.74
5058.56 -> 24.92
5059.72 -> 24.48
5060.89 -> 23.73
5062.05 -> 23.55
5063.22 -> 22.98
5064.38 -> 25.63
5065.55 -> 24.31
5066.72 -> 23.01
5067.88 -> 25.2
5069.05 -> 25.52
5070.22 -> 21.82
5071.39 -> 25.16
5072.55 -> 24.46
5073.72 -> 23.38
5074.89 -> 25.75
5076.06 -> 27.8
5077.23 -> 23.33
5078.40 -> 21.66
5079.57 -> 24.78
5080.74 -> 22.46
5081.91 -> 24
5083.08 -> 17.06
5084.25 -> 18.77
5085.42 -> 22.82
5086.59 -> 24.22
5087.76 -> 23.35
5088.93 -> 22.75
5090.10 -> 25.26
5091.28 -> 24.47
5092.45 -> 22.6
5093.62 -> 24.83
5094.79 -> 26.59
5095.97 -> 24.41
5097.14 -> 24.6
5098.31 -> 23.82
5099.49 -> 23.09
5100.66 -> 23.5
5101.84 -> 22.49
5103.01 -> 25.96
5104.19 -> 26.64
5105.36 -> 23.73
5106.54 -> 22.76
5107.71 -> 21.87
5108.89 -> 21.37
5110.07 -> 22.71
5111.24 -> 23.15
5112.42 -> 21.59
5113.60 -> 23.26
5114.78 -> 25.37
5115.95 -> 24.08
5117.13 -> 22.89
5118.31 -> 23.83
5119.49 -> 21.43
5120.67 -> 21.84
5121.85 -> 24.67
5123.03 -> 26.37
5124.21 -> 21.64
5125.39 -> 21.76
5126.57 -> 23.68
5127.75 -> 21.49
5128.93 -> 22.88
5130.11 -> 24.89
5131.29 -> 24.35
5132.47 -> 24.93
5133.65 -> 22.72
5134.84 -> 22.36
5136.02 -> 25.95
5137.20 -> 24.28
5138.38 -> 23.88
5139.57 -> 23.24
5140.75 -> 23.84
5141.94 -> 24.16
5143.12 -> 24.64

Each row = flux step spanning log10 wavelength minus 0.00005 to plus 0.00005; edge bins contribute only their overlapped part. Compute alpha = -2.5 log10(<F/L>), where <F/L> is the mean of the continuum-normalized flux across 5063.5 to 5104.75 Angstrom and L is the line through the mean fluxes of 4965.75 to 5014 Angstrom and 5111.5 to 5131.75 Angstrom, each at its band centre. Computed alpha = 0.19 mag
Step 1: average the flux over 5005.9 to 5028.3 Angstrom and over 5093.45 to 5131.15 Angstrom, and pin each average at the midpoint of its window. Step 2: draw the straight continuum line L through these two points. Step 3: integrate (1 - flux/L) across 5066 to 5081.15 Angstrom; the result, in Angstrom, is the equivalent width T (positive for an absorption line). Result 5.1 Angstrom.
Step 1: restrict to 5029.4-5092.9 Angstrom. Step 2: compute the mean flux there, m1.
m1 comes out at 23.8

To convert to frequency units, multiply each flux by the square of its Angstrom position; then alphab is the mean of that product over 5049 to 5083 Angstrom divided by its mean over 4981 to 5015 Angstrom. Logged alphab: 0.5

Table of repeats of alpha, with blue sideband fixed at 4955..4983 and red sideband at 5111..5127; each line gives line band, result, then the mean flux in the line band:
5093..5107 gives 0.02 mag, 24.4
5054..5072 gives 0.15 mag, 24.2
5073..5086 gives 0.16 mag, 22.9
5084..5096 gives 0.08 mag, 23.7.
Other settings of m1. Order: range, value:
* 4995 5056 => 37.7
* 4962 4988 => 25.3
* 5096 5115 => 23.5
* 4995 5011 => 76.3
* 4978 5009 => 51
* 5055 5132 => 23.6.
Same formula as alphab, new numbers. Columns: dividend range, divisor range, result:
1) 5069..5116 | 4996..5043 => 0.58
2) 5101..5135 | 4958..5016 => 0.57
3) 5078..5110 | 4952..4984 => 0.72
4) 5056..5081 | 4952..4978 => 0.69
